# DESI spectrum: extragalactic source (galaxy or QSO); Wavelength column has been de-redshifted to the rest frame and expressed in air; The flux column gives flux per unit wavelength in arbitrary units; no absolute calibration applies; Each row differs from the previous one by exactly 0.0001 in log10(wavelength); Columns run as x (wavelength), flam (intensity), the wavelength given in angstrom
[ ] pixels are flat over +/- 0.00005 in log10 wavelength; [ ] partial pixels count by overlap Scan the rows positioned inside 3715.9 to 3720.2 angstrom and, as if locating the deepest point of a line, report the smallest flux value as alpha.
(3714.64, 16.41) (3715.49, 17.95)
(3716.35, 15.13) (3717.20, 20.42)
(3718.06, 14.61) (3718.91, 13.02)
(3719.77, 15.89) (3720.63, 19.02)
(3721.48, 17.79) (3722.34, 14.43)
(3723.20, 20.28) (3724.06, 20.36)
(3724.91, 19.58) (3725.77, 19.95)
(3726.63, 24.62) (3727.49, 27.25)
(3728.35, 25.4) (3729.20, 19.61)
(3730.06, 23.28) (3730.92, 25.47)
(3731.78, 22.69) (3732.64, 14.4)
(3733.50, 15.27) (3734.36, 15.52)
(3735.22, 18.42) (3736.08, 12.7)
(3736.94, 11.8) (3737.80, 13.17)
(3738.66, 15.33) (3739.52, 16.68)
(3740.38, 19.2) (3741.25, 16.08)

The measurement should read 13.02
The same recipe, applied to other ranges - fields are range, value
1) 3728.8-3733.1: 14.4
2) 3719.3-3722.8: 14.43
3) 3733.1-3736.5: 12.7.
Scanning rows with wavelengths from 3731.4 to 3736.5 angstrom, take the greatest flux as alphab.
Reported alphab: 22.69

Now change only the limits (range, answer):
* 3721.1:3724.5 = 20.36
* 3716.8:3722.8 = 20.42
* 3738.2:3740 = 16.68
